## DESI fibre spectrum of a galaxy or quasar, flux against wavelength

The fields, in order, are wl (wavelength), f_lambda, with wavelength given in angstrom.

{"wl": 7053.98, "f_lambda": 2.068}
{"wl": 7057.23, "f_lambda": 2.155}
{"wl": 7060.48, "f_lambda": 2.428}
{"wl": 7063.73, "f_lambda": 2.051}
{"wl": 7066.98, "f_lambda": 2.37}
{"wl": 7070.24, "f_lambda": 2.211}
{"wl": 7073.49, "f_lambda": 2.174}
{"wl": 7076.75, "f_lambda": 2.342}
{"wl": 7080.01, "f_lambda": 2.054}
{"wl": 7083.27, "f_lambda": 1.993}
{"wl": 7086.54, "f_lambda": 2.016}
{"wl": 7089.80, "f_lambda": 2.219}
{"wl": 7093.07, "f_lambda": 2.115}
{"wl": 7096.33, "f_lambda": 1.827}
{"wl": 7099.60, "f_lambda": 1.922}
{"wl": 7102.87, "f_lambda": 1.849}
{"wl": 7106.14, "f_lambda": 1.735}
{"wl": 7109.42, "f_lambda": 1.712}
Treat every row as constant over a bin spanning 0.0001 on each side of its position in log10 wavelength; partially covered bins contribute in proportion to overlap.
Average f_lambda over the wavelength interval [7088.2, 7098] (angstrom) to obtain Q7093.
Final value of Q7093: 2.05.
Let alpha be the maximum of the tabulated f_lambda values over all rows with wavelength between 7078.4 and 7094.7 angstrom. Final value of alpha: 2.219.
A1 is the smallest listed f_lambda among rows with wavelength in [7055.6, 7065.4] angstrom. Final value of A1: 2.051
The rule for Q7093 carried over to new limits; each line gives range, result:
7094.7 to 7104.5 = 1.87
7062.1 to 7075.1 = 2.2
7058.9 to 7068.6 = 2.28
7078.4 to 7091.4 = 2.07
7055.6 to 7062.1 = 2.29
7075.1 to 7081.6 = 2.2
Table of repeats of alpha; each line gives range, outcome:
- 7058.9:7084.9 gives 2.428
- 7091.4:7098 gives 2.115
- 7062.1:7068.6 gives 2.37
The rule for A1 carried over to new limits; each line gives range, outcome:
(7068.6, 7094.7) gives 1.993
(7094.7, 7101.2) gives 1.827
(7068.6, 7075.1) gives 2.174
